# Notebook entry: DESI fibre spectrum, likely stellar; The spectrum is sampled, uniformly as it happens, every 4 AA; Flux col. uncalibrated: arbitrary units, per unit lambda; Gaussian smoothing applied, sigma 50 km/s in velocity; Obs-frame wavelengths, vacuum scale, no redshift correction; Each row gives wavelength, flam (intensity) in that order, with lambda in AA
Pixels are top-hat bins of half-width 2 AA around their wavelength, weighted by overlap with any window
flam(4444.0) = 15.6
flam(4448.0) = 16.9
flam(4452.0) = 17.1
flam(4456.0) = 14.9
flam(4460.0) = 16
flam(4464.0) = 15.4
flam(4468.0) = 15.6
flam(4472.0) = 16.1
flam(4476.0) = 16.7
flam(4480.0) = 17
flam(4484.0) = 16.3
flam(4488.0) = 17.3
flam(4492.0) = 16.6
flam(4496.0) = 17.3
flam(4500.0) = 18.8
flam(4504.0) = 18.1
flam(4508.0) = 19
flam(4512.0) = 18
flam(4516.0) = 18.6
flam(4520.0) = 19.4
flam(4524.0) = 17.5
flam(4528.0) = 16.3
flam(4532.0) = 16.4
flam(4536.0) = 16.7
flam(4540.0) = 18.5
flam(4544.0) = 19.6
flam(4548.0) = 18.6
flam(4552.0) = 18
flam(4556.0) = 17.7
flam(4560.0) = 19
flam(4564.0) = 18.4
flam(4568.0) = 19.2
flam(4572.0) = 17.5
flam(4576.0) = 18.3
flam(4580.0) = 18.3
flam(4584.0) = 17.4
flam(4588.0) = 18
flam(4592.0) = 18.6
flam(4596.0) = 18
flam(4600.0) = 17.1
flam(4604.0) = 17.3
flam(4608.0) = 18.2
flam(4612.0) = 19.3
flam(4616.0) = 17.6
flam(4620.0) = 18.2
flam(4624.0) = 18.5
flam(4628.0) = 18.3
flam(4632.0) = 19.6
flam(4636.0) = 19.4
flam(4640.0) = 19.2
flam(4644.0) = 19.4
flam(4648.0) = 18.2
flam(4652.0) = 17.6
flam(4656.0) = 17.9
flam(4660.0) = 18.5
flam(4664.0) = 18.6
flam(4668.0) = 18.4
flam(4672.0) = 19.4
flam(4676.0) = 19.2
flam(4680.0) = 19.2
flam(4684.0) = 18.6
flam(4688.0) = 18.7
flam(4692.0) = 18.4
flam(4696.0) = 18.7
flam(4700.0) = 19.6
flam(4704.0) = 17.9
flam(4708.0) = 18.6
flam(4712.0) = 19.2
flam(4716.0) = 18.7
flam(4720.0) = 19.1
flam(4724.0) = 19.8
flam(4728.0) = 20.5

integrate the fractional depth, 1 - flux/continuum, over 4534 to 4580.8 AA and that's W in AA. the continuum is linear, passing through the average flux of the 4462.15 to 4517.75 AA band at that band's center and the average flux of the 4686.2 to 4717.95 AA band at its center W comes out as -1.7 AA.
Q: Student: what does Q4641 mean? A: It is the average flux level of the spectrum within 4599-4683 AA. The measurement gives 18.5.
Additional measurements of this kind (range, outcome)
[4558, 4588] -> 18.3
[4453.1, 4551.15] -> 17.3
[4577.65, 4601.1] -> 17.9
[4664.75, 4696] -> 18.8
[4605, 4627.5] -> 18.3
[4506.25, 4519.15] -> 18.6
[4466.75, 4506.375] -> 17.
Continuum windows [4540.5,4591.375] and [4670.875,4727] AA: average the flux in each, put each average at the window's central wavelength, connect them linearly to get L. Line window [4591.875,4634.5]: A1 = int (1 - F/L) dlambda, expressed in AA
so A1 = 0.7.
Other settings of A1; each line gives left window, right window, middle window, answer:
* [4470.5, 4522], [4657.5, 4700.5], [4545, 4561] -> -0.3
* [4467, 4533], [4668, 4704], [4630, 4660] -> -0.3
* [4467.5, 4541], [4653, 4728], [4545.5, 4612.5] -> -0.7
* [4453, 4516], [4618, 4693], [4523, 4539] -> 0.6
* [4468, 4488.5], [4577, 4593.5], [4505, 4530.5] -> -1.5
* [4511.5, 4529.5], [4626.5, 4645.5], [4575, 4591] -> 0.5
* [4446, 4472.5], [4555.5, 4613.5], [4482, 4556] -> -3.5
